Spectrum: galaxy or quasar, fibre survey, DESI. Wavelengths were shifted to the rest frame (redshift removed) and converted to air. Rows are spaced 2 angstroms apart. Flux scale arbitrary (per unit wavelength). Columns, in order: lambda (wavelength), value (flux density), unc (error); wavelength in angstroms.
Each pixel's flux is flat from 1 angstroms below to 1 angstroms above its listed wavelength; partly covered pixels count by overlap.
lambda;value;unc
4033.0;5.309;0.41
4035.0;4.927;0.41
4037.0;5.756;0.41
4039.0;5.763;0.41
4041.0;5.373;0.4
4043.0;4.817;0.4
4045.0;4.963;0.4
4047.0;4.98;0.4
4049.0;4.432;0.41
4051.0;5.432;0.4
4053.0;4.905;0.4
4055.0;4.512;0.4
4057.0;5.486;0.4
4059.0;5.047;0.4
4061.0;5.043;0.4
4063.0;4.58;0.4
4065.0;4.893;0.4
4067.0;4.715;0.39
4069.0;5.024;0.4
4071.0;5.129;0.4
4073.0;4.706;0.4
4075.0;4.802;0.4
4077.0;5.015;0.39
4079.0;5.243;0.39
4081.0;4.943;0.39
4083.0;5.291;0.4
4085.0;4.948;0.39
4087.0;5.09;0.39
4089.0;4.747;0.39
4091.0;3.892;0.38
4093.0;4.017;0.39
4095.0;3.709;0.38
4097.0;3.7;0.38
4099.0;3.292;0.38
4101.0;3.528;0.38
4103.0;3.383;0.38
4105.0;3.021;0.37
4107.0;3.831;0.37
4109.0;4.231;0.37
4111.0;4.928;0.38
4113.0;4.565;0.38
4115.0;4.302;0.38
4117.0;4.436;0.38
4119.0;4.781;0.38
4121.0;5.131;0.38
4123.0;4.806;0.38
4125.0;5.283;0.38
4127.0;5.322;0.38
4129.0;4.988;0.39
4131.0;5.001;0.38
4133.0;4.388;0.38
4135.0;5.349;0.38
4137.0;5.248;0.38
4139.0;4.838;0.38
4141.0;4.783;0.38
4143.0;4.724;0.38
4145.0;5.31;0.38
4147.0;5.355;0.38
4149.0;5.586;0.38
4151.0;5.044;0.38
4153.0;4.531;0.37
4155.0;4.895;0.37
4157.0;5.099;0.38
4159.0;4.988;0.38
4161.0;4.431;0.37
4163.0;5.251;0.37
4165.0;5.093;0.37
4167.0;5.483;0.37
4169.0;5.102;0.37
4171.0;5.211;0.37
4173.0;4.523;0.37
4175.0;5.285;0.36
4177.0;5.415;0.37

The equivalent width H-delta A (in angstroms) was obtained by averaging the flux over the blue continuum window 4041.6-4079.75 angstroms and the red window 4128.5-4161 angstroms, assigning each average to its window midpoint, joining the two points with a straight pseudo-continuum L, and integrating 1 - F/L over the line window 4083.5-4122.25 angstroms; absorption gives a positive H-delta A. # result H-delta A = 5.9 angstroms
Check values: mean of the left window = 4.94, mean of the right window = 4.99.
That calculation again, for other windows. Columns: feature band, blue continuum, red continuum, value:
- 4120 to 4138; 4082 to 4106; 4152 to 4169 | -2.06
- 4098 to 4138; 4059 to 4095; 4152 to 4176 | 3.30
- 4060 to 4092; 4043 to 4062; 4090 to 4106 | -4.91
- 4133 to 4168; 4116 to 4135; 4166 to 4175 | -0.11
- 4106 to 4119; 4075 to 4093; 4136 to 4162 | 1.31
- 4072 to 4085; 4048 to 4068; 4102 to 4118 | -1.18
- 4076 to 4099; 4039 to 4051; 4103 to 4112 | -1.33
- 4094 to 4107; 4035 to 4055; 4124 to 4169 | 4.12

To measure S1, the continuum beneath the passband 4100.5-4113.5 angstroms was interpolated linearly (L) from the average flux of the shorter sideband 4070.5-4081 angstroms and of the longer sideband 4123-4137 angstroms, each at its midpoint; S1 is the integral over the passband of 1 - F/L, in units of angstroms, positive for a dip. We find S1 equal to 2.8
